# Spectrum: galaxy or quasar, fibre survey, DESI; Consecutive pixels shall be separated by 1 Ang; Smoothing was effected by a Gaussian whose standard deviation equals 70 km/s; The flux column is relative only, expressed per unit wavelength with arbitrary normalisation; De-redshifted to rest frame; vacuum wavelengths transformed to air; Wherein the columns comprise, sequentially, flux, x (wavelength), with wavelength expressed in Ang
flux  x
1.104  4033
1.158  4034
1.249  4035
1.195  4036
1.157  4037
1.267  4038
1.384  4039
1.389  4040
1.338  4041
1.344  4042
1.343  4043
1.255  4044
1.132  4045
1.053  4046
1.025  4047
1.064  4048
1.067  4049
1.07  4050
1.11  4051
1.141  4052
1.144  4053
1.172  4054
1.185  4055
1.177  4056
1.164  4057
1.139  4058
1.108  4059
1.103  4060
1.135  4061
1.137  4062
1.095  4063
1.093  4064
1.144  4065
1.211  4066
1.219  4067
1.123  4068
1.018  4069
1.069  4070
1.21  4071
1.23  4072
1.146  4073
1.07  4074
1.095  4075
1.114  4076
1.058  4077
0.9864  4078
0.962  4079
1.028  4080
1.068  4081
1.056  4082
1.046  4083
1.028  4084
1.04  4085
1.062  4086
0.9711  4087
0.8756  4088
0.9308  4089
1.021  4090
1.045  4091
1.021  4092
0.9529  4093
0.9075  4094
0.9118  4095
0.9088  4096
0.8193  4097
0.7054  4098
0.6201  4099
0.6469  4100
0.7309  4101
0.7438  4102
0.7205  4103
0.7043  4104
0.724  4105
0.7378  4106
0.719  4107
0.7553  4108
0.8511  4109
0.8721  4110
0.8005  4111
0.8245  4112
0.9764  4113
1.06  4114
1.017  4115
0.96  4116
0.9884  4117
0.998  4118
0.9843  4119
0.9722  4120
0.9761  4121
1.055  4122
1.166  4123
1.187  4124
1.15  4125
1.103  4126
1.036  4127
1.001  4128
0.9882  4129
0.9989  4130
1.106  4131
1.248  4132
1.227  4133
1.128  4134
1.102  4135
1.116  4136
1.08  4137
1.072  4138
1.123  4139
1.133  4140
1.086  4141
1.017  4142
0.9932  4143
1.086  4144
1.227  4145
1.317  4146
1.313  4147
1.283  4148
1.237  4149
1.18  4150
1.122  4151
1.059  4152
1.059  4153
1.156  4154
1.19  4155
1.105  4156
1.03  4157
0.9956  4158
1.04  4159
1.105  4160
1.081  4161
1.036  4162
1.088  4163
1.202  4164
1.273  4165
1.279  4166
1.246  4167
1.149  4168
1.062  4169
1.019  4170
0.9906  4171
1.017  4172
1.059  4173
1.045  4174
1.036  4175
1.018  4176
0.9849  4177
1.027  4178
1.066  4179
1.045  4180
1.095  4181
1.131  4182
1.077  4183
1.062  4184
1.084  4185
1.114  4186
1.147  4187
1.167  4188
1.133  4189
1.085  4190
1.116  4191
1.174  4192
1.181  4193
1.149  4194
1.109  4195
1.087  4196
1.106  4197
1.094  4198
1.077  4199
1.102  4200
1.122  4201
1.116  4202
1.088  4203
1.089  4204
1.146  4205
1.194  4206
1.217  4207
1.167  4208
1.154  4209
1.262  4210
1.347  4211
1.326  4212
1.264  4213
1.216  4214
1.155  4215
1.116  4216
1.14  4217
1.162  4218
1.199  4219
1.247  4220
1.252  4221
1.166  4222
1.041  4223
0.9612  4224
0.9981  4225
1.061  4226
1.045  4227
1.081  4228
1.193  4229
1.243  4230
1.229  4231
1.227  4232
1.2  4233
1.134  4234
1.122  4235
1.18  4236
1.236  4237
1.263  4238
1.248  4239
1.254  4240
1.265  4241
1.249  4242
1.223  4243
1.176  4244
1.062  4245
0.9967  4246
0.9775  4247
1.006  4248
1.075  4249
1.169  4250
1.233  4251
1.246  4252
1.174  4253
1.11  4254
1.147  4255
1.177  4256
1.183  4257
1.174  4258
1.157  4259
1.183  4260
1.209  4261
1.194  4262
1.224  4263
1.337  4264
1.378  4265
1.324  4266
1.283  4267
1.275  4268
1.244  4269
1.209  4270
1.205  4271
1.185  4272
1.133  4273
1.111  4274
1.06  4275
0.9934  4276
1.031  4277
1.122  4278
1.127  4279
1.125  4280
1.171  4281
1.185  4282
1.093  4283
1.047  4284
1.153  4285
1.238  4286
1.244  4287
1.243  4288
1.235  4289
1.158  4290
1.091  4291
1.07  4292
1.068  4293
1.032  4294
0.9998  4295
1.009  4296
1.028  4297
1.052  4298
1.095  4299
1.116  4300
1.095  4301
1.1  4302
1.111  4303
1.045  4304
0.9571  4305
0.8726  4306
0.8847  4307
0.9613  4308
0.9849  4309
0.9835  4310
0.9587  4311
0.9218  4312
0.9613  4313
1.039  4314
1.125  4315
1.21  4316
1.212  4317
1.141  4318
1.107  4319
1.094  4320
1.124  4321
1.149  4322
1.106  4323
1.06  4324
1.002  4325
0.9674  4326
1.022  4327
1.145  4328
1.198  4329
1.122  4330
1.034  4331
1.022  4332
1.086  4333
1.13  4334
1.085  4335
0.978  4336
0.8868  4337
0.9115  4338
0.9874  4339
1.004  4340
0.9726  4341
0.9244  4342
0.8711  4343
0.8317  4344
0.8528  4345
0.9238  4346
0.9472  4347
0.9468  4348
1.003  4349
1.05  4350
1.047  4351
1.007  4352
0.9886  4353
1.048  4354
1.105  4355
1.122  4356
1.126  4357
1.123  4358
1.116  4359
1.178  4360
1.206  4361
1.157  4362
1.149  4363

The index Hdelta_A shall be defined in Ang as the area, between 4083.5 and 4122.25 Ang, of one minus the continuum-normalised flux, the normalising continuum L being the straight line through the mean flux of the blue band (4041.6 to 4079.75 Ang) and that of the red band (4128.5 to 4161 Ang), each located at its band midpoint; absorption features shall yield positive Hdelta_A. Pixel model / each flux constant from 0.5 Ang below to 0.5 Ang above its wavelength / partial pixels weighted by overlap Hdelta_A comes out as 8.2 Ang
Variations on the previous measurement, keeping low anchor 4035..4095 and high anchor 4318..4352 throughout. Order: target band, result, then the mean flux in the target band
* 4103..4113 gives 2.86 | 0.784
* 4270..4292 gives -2.17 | 1.14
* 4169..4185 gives 0.41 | 1.05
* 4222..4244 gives -2.30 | 1.16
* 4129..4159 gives -1.14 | 1.13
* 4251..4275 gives -3.77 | 1.21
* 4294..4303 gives -0.27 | 1.06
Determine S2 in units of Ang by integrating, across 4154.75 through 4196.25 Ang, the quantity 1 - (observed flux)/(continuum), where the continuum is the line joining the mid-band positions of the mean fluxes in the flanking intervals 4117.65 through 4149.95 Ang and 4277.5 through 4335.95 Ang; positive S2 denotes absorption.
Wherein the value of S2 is 0.3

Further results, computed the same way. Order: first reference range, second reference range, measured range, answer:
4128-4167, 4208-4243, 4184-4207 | 0.79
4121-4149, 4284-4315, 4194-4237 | -2.48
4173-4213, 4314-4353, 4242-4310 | -3.66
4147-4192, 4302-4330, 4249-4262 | -1.24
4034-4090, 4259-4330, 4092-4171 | 7.12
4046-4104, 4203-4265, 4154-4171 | -0.14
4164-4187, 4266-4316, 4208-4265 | -4.31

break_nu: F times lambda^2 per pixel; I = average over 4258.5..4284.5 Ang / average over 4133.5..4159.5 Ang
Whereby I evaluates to 1.11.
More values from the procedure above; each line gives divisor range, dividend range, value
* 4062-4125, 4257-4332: 1.26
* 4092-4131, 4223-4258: 1.35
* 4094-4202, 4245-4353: 1.12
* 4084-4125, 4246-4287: 1.39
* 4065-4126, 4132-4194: 1.19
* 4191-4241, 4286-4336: 0.96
